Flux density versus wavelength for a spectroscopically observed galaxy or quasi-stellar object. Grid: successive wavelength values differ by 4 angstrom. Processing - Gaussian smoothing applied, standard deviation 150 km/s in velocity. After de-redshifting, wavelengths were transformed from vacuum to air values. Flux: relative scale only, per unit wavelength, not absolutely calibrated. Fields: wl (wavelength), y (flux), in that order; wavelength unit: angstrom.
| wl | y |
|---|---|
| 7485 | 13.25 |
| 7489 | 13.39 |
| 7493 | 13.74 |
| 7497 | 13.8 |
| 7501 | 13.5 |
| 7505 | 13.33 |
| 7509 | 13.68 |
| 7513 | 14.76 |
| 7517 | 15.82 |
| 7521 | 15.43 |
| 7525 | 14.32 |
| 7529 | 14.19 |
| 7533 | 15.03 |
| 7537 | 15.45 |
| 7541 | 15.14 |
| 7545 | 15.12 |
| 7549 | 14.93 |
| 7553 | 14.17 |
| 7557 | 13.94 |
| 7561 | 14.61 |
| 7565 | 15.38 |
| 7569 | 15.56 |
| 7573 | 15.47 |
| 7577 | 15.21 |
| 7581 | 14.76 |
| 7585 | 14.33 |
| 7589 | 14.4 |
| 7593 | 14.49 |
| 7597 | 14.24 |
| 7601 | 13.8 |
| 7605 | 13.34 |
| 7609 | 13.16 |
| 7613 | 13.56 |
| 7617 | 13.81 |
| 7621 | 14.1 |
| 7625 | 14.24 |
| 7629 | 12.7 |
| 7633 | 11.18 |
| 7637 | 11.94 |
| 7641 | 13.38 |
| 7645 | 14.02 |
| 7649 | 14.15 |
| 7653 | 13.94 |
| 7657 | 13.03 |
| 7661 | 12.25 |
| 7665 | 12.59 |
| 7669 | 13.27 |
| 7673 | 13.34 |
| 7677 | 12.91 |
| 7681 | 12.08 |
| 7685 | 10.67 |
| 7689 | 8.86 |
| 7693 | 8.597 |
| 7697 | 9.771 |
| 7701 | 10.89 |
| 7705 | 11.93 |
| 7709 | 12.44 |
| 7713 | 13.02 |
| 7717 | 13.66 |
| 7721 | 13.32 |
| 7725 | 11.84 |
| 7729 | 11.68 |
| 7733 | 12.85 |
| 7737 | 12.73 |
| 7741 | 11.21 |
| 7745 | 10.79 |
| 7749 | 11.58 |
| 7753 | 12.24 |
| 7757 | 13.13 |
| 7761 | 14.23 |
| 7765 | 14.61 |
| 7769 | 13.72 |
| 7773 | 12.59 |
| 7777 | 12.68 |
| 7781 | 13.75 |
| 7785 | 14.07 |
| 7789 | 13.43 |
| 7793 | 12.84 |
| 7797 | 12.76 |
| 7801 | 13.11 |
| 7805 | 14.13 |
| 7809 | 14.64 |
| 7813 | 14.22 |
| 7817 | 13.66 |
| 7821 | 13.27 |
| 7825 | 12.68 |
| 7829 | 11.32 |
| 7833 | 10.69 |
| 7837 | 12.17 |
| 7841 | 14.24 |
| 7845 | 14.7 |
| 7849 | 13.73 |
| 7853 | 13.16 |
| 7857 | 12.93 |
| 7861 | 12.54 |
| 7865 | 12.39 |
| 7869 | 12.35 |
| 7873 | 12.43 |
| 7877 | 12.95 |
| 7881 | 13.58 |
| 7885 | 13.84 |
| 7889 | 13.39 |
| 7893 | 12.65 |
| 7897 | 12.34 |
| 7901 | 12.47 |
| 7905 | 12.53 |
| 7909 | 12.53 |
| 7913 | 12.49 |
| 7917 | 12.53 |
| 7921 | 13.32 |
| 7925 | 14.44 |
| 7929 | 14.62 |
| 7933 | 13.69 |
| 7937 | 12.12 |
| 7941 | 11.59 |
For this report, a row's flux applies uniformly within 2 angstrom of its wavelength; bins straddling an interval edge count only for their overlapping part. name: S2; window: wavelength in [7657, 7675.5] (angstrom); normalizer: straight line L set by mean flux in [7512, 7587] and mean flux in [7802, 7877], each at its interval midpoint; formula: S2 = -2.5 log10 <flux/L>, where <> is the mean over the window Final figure 0.10 mag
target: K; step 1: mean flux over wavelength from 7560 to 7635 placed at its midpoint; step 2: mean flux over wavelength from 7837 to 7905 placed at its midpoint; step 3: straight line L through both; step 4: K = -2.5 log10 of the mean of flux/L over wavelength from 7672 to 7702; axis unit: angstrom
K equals 0.26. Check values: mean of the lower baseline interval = 14.1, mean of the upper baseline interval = 13.1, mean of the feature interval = 10.8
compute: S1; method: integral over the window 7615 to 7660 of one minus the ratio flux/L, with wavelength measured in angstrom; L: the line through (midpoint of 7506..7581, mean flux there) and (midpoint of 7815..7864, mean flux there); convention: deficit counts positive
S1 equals 3.0 angstrom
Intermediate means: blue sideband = 14.9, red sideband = 12.9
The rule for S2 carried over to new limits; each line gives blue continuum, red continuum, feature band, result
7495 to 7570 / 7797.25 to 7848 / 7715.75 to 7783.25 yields 0.07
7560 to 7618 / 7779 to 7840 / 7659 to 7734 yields 0.16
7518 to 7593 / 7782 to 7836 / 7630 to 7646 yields 0.14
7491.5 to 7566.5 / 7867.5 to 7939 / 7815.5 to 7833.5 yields 0.08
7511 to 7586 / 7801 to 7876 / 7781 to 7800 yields 0.01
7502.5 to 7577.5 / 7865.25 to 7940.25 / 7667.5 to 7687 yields 0.14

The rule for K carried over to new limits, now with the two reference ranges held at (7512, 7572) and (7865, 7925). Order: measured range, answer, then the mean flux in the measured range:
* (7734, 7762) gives 0.13 mag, 12.2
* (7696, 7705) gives 0.29 mag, 10.7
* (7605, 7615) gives 0.09 mag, 13.4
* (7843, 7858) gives -0.05 mag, 13.7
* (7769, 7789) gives 0.02 mag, 13.3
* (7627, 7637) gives 0.20 mag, 11.9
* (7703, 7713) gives 0.13 mag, 12.4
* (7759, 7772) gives -0.04 mag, 14.1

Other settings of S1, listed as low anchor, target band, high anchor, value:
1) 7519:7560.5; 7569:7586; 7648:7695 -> -1.3 angstrom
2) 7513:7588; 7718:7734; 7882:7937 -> 1.8 angstrom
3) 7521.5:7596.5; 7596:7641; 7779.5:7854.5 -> 3.7 angstrom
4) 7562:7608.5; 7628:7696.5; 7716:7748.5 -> 5.7 angstrom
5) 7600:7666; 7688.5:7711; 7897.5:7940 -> 4.6 angstrom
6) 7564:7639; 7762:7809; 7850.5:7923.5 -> -1.0 angstrom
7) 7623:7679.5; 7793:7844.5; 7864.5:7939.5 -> -0.4 angstrom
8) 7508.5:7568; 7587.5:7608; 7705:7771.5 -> 0.3 angstrom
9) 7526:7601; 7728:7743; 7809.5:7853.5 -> 1.7 angstrom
